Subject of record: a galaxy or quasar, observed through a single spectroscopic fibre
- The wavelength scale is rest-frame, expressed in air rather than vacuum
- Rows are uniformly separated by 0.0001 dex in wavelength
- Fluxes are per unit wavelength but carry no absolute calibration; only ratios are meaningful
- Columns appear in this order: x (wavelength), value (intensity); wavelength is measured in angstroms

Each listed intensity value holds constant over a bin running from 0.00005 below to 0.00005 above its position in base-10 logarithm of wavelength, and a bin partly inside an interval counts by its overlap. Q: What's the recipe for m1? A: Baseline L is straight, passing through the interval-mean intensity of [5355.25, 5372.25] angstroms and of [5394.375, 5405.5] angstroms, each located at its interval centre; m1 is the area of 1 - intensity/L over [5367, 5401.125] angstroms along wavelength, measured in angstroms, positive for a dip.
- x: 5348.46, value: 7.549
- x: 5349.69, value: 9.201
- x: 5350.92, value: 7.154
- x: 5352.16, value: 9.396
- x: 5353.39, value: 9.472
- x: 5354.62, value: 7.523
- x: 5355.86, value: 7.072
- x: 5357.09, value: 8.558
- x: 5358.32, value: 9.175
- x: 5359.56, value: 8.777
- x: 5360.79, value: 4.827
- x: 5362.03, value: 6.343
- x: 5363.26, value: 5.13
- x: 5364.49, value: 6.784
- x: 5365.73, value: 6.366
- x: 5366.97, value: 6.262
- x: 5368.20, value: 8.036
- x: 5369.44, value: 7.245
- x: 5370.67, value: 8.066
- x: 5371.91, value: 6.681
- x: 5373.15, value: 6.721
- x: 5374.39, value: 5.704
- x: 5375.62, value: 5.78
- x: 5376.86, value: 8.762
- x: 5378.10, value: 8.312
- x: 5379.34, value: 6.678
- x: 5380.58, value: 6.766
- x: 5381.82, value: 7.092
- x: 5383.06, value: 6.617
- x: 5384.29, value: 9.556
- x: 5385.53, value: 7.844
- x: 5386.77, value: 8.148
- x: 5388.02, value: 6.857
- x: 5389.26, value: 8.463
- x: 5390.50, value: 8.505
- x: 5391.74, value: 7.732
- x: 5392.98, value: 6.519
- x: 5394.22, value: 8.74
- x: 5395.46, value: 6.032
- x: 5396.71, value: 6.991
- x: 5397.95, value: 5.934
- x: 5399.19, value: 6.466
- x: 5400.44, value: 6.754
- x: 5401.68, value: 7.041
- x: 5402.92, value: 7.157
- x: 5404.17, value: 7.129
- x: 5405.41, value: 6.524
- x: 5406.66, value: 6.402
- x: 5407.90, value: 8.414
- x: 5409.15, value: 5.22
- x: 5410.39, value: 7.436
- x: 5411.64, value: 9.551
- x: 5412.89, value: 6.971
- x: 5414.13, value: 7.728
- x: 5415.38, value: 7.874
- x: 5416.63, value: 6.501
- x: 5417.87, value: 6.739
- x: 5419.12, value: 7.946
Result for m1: -1.80 angstroms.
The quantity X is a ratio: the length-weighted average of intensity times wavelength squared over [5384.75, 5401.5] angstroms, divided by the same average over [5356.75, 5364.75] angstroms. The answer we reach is 1.1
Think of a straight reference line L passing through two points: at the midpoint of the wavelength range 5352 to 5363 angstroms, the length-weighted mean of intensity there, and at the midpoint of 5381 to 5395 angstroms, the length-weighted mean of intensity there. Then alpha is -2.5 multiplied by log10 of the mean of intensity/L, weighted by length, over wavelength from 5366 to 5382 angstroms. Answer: 0.10 mag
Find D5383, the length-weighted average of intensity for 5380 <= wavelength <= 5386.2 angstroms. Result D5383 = 7.59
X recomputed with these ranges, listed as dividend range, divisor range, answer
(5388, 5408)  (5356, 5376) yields 1.04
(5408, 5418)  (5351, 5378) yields 1.03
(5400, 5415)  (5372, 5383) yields 1.05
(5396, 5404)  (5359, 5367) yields 1.08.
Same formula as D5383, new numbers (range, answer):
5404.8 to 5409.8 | 6.65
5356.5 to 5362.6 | 7.54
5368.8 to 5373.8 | 7.16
